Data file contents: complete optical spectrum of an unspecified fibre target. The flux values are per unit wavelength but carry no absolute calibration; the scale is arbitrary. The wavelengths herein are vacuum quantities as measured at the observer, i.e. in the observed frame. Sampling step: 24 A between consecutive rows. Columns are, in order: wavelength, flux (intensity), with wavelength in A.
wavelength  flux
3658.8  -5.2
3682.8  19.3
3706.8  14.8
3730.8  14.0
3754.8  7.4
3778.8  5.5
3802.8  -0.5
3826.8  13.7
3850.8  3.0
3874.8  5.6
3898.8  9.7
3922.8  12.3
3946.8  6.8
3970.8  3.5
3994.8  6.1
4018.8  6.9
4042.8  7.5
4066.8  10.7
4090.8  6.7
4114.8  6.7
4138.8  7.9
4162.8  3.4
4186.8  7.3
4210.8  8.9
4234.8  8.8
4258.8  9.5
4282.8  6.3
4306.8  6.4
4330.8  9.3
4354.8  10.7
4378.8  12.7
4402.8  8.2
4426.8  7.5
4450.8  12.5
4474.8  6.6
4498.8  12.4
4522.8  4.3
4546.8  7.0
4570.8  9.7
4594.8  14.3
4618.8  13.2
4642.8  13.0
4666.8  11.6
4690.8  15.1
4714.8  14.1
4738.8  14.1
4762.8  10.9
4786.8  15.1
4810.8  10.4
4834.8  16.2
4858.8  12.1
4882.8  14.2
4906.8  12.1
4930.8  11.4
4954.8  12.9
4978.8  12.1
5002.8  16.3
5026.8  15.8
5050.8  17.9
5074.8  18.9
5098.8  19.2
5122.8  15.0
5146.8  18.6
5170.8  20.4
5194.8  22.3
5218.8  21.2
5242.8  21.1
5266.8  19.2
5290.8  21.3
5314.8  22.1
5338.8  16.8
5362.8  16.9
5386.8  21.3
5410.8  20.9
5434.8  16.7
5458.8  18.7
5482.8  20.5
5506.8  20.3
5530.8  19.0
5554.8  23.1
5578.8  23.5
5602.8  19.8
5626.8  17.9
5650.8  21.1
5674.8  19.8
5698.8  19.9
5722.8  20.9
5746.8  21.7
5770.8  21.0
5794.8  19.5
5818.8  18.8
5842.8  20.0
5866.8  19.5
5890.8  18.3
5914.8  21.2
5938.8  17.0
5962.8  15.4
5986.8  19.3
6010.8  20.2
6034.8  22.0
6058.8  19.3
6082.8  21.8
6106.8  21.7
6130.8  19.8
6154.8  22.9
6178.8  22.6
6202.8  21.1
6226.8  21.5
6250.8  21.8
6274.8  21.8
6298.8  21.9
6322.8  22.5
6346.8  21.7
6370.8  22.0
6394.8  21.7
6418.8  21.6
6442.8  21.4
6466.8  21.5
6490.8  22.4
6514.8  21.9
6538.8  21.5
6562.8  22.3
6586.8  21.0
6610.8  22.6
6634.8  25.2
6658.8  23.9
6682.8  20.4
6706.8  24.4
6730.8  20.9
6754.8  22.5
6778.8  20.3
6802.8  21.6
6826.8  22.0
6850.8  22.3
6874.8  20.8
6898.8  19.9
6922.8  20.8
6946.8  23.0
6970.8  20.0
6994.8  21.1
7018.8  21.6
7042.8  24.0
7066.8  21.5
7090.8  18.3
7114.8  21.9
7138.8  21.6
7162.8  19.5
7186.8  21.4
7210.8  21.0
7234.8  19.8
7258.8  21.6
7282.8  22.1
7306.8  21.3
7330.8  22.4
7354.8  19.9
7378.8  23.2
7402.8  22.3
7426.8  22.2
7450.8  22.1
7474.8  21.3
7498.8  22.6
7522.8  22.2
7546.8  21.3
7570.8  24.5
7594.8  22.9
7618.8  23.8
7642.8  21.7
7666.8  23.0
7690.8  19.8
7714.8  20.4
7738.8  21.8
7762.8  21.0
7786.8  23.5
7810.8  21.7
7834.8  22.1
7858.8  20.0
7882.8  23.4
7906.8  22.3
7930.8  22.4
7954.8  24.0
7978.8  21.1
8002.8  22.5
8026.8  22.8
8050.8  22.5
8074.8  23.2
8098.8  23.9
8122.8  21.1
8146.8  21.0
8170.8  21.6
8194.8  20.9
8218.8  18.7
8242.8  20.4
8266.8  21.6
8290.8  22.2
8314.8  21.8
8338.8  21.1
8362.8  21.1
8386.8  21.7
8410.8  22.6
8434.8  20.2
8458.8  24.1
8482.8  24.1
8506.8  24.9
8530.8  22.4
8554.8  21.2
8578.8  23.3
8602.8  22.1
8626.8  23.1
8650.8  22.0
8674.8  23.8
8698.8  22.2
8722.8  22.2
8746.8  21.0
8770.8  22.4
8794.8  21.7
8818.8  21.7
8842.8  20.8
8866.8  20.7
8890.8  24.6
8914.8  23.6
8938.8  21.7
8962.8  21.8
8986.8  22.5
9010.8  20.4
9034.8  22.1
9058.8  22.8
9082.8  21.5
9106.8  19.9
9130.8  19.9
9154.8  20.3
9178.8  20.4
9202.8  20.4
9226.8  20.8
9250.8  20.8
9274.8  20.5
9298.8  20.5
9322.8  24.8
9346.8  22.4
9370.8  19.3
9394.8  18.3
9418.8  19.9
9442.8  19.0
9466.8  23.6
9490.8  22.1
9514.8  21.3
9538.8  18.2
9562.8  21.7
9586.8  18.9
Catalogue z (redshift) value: 0.149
